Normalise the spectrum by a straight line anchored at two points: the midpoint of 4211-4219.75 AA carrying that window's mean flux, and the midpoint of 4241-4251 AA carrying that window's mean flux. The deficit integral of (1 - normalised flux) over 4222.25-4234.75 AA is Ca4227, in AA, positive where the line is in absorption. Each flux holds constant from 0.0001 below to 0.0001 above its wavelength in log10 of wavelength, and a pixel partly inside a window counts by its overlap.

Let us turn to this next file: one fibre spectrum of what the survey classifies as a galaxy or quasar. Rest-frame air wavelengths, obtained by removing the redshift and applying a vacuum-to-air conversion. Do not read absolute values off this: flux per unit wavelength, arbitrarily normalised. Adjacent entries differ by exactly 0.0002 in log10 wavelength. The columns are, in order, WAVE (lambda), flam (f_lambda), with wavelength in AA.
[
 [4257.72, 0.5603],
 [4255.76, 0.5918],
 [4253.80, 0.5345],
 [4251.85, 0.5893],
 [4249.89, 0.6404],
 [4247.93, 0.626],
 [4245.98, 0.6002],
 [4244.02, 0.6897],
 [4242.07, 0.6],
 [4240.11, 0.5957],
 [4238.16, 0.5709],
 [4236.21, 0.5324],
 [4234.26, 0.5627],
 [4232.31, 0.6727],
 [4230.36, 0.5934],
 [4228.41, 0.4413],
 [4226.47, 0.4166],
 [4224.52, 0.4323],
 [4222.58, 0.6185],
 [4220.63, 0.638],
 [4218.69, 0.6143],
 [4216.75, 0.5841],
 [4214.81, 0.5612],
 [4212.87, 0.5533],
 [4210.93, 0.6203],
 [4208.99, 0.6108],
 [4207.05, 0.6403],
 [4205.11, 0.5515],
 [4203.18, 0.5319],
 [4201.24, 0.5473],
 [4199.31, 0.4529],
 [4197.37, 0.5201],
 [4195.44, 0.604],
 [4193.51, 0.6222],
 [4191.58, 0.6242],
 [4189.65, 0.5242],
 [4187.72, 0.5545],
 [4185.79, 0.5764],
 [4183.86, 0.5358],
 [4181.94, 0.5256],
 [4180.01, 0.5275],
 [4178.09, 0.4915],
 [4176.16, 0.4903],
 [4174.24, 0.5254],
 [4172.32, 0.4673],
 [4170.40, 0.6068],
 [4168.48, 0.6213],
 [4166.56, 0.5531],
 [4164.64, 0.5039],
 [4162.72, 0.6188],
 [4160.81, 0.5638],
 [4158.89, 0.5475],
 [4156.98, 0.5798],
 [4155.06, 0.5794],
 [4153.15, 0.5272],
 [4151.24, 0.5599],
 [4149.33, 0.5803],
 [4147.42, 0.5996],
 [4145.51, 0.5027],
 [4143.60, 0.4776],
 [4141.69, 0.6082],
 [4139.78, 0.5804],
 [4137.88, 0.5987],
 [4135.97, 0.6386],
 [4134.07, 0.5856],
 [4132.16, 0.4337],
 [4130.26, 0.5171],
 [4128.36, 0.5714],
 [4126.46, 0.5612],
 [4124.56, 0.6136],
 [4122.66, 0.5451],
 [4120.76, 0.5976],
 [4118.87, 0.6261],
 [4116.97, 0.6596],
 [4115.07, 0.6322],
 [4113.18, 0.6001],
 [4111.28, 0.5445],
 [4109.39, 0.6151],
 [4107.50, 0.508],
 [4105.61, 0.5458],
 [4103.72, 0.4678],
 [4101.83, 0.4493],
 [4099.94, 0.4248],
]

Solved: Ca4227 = 1.6 AA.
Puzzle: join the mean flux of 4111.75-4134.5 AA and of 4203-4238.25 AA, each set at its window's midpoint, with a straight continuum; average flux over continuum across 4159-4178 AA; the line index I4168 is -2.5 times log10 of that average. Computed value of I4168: 0.05 mag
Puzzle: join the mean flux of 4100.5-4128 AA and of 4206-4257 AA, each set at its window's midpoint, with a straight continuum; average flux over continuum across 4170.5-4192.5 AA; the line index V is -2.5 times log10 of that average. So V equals 0.082 mag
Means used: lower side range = 0.567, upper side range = 0.582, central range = 0.534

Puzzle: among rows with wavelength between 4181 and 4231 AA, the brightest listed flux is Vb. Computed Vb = 0.6403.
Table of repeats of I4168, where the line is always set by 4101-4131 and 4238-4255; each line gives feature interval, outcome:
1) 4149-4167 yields 0.04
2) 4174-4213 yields 0.07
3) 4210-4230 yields 0.09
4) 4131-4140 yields 0.01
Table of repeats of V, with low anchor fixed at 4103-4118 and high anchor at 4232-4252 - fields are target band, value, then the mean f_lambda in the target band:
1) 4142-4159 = 0.058 mag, 0.553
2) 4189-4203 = 0.073 mag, 0.556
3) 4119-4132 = 0.026 mag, 0.564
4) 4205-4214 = -0.001 mag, 0.598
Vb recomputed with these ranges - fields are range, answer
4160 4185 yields 0.6213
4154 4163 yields 0.6188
